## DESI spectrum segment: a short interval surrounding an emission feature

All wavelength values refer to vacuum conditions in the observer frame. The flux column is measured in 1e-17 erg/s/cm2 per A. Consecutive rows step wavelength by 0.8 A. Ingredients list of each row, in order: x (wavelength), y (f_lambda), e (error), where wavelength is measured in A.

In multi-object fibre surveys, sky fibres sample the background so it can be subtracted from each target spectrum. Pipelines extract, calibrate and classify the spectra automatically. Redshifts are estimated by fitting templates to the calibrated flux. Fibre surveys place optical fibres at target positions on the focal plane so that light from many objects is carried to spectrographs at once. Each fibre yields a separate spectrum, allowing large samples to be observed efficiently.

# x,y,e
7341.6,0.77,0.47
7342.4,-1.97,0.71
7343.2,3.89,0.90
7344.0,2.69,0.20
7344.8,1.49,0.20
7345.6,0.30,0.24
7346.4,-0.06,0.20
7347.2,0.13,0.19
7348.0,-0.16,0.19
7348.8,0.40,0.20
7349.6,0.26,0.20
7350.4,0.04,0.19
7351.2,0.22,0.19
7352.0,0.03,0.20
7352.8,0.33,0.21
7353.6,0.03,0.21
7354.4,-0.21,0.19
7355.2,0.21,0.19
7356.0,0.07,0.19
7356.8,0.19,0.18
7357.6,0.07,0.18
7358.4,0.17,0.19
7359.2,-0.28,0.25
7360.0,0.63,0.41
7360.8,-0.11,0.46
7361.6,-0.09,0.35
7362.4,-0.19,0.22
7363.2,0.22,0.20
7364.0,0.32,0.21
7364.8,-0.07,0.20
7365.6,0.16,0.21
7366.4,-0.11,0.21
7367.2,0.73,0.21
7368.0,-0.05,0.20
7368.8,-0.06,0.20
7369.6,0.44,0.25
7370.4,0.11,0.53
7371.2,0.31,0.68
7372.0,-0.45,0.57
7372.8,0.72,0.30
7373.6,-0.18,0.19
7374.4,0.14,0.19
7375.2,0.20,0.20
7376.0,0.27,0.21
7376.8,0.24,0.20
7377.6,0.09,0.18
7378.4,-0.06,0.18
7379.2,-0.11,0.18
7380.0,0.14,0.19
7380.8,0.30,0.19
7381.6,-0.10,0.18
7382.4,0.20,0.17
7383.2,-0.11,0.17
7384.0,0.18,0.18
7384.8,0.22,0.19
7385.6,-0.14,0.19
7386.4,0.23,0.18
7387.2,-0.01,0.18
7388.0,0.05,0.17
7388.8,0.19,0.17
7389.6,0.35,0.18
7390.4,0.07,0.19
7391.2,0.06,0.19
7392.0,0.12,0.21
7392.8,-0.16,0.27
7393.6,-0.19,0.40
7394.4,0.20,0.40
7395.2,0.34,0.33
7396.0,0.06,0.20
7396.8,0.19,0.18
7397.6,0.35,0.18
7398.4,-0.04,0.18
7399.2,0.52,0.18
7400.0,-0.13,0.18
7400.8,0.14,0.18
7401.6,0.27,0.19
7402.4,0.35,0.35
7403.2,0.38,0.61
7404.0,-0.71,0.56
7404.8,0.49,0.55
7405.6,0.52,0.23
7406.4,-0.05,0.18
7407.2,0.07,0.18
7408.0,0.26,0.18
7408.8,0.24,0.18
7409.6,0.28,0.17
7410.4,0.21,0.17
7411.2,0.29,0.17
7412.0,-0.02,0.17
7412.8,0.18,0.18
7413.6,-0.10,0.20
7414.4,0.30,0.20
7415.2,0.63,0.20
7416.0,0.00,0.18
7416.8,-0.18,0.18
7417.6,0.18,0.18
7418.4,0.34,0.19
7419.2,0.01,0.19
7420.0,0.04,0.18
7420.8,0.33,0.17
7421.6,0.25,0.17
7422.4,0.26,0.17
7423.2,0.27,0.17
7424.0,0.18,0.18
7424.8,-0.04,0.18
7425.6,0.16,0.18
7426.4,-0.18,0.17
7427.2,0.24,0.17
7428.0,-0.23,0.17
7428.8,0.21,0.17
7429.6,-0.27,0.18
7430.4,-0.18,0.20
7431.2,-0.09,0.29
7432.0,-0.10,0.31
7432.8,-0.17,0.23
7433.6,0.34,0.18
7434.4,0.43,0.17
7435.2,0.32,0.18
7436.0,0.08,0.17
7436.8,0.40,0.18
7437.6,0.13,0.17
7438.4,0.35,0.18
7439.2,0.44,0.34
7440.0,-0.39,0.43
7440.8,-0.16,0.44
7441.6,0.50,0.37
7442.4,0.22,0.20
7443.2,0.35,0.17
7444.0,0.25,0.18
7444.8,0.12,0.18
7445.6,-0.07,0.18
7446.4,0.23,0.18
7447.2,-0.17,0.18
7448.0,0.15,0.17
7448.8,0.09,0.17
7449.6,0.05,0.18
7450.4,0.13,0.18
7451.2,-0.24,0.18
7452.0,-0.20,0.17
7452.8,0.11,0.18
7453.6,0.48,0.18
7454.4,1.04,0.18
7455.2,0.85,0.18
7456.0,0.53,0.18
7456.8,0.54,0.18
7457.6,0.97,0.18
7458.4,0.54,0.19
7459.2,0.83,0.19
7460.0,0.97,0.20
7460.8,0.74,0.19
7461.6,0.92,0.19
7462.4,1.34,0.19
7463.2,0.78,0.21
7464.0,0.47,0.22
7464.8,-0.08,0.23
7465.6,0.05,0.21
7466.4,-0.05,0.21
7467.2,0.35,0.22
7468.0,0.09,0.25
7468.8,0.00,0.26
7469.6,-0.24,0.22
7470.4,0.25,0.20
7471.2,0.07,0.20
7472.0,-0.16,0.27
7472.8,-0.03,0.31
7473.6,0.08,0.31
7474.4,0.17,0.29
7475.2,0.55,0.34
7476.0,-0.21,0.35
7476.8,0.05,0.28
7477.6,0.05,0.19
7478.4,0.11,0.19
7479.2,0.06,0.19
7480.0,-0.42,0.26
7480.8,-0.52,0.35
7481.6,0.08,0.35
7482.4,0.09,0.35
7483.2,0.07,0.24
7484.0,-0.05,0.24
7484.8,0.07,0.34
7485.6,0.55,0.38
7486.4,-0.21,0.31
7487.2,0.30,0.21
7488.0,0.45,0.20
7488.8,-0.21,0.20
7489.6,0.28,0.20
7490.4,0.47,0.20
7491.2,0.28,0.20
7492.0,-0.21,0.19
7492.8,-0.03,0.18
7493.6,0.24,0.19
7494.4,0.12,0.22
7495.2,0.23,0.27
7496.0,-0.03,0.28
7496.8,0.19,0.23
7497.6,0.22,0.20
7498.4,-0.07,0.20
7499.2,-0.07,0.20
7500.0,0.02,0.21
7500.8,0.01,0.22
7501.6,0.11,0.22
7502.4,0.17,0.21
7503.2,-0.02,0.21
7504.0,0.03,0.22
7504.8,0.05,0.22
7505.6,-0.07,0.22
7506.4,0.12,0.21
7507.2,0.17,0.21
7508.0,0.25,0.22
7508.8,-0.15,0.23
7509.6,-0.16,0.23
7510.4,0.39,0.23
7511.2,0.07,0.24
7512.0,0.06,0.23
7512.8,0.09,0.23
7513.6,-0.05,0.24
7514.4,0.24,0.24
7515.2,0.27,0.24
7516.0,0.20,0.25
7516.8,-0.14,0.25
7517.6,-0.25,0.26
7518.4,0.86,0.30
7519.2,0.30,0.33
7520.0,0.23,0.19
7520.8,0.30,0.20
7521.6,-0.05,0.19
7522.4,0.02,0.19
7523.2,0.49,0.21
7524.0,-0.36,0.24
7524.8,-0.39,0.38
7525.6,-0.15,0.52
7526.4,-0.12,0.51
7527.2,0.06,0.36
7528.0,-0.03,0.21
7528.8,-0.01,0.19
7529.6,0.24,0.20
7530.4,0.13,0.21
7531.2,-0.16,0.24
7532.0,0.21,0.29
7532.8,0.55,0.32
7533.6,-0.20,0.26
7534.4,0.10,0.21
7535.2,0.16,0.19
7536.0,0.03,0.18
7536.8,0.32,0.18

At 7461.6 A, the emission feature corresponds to [O II]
